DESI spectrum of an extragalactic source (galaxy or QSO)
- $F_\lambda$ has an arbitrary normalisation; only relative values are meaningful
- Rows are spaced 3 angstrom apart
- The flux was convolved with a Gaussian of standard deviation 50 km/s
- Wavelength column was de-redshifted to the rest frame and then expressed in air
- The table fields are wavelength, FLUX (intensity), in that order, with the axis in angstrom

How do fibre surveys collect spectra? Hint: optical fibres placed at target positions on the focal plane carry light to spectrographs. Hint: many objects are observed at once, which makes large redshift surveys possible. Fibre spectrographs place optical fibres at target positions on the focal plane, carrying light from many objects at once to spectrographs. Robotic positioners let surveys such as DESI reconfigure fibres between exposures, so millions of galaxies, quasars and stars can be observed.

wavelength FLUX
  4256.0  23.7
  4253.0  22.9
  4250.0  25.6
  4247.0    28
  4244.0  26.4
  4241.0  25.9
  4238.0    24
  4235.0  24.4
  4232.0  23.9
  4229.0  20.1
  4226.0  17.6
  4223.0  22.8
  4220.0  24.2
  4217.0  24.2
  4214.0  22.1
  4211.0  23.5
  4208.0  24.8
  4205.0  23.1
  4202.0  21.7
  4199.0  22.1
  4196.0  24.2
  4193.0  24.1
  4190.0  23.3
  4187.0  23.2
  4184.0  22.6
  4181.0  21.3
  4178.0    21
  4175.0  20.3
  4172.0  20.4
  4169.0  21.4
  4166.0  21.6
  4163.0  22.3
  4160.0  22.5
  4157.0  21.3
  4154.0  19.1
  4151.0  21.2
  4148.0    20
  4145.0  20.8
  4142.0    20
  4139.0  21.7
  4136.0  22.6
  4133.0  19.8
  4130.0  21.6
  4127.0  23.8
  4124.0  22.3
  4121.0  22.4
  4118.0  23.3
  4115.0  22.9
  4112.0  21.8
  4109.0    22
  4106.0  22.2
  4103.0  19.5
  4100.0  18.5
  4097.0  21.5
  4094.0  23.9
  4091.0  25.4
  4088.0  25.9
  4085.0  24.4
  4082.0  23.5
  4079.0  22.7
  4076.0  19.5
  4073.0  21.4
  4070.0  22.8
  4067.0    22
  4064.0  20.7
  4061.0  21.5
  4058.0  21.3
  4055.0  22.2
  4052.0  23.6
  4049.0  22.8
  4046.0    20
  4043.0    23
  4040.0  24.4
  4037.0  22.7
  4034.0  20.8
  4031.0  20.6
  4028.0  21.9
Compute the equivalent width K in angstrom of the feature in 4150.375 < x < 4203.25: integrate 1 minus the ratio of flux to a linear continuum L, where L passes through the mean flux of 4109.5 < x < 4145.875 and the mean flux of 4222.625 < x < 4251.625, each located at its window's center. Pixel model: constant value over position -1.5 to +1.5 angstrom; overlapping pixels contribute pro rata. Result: 2.2 angstrom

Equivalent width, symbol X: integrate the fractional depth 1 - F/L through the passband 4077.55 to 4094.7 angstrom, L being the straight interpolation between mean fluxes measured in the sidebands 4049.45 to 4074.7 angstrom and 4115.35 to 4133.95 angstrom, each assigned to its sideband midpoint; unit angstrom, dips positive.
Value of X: -1.7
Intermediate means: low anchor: 22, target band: 24.3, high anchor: 22.3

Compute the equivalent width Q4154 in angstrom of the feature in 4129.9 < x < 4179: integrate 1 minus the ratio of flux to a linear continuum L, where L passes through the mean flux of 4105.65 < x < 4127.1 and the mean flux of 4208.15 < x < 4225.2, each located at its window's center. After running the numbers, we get 3.8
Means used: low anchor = 22.5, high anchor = 23.2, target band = 21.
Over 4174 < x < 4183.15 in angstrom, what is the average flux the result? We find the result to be 21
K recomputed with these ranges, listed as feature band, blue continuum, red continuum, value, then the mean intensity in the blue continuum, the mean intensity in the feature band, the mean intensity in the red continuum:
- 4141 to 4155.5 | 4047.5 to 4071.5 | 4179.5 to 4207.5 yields 1.5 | 22.1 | 20.2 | 22.9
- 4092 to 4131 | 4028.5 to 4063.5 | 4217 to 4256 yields 1.1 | 22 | 22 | 23.8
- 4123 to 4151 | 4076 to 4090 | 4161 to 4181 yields 1.0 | 23.7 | 21.4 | 21.2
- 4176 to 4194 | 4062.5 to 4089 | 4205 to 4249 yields 0.7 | 22.5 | 22.5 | 23.7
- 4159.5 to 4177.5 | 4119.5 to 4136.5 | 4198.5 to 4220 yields 1.0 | 22.1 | 21.3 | 23.2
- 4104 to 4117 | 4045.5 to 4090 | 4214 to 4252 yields 0.3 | 22.4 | 22.2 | 23.8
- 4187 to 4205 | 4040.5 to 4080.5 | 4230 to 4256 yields 0.8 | 21.9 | 23.1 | 25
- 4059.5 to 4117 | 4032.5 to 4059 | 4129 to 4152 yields -1.4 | 22.3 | 22.2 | 20.9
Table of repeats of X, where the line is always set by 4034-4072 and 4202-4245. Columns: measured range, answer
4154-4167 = 0.71 angstrom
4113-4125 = -0.06 angstrom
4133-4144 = 0.75 angstrom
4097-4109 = 1.07 angstrom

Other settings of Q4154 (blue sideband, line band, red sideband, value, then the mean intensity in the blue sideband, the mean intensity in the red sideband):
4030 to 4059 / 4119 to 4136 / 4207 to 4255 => 0.6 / 22.2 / 23.8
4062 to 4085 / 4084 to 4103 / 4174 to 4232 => -0.8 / 22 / 22.5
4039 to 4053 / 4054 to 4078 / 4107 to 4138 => 1.2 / 22.7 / 22.2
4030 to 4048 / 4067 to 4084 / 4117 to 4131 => 0.2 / 22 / 22.7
